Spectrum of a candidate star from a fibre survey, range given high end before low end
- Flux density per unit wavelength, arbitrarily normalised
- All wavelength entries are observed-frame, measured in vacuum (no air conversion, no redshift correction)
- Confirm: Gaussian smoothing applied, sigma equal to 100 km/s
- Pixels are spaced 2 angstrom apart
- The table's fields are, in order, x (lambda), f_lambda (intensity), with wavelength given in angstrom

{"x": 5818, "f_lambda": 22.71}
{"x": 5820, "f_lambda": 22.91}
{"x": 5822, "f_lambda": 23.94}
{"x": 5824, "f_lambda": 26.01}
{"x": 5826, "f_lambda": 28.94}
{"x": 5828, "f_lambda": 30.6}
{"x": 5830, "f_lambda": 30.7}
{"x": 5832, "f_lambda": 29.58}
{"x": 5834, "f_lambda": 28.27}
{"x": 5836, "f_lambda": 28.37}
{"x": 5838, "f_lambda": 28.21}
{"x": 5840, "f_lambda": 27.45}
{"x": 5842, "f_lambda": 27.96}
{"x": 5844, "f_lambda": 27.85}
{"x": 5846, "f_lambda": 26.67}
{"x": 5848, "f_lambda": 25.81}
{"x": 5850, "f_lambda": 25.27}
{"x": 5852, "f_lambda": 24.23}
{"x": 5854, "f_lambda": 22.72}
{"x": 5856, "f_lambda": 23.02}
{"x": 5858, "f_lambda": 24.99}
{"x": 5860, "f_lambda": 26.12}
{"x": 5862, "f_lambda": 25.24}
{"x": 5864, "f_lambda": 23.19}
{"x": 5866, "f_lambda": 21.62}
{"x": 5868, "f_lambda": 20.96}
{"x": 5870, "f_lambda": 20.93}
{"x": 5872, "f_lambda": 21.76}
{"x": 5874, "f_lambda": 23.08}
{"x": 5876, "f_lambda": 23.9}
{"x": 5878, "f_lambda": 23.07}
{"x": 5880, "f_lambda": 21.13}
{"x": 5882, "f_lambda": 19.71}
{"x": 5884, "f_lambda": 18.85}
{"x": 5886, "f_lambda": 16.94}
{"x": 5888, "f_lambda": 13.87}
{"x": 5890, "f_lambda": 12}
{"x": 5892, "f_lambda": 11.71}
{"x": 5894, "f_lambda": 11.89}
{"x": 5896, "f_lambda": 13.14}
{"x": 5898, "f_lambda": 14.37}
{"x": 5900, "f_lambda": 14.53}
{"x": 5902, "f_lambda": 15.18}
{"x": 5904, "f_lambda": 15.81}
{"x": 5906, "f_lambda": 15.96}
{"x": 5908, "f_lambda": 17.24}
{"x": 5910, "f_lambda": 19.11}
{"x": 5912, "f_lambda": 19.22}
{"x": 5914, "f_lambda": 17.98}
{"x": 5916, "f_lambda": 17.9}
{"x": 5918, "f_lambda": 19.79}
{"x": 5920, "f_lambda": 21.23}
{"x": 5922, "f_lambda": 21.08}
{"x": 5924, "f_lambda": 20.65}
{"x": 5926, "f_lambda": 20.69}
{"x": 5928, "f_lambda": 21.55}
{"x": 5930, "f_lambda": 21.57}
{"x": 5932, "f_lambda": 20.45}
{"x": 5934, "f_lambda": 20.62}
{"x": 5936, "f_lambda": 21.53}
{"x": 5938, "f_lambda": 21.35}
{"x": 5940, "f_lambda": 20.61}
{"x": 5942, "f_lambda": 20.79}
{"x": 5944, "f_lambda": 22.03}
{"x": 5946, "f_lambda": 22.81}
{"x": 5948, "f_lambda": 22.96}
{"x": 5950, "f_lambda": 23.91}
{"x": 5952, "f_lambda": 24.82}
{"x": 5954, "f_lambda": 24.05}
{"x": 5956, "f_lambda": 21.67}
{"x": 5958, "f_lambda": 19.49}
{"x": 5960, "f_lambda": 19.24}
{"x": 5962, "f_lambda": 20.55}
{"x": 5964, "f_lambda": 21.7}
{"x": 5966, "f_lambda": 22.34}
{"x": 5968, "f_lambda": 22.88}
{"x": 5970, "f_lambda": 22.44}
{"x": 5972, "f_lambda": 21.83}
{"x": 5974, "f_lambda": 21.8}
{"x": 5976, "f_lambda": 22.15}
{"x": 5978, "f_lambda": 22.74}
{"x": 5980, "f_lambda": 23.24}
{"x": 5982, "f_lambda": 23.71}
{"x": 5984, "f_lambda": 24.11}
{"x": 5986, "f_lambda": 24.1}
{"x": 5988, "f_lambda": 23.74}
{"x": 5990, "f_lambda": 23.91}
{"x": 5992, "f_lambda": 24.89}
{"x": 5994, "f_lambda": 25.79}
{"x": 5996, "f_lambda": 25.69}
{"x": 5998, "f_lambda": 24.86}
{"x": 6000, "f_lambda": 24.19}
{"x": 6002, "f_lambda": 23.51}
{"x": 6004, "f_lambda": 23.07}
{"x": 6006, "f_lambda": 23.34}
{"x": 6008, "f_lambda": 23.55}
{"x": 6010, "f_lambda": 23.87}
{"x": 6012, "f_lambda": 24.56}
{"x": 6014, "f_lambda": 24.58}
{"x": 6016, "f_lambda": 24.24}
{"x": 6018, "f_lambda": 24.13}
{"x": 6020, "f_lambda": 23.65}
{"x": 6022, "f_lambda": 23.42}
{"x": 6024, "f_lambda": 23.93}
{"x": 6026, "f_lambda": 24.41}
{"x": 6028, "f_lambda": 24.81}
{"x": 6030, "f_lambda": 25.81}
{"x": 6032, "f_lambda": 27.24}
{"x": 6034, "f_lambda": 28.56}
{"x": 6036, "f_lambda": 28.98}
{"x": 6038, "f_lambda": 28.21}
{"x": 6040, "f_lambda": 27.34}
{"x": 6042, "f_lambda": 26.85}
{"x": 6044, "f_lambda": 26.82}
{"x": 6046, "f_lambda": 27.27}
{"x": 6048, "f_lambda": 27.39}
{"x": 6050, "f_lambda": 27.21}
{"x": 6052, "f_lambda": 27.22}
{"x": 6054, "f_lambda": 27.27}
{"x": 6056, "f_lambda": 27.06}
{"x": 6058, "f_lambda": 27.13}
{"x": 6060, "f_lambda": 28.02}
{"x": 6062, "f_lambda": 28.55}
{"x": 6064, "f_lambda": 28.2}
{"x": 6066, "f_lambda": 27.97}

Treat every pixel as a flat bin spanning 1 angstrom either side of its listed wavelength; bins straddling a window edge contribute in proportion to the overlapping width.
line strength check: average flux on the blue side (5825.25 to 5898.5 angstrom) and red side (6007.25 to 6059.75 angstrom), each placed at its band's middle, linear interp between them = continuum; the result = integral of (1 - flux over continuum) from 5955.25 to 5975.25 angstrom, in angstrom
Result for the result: 2.7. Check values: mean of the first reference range 22.9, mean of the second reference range 26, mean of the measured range 21.4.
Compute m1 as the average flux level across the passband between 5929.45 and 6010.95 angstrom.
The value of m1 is 22.7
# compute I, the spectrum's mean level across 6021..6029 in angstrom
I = 24.1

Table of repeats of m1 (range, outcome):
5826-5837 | 29.5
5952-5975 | 21.8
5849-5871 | 23.5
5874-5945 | 18.6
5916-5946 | 21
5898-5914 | 16.7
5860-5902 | 18.7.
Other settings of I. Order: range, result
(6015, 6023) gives 23.9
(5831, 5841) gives 28.4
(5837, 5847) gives 27.6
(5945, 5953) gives 23.6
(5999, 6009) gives 23.5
